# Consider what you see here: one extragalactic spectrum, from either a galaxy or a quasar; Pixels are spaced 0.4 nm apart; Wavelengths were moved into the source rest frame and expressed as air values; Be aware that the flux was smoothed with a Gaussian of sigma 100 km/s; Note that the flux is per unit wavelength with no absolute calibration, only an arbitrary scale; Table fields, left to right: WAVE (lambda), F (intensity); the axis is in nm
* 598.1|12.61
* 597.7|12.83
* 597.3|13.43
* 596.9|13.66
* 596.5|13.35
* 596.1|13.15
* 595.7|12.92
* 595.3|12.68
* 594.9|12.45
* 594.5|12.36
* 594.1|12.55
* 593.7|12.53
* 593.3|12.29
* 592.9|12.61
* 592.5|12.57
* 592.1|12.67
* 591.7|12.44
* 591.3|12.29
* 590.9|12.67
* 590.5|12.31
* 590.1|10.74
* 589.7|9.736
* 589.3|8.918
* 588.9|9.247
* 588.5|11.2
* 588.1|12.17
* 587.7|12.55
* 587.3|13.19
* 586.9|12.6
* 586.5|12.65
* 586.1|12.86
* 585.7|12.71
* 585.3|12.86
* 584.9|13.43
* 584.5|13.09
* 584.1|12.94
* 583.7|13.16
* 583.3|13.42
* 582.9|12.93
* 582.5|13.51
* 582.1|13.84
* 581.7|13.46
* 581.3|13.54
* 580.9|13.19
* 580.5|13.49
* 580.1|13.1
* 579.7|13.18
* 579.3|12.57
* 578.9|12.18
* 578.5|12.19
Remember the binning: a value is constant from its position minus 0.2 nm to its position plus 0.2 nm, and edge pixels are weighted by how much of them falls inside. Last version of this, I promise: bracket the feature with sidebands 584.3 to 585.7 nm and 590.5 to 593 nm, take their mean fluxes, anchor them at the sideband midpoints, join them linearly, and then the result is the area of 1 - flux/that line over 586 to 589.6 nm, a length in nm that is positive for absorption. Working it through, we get 0.34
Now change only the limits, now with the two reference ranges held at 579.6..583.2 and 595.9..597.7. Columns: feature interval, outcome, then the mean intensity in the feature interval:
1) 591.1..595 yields 0.253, 12.5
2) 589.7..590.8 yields 0.168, 11.3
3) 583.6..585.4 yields 0.034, 13.1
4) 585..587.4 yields 0.096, 12.8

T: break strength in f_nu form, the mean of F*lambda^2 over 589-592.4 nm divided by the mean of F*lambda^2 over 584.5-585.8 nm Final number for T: 0.89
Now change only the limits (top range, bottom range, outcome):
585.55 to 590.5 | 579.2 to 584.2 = 0.89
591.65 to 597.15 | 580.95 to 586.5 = 1.00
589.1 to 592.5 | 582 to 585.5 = 0.89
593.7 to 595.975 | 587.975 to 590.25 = 1.25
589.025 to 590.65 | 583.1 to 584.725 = 0.80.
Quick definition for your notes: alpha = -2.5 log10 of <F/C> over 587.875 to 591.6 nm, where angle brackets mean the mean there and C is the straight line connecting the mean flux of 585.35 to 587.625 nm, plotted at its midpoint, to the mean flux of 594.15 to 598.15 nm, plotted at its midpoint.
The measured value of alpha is 0.160 mag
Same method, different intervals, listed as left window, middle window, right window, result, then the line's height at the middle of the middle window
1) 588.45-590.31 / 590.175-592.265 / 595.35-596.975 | -0.15 mag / 10.8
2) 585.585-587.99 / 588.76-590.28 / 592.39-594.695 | 0.29 mag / 12.6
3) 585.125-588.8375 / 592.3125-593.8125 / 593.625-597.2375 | 0.02 mag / 12.8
